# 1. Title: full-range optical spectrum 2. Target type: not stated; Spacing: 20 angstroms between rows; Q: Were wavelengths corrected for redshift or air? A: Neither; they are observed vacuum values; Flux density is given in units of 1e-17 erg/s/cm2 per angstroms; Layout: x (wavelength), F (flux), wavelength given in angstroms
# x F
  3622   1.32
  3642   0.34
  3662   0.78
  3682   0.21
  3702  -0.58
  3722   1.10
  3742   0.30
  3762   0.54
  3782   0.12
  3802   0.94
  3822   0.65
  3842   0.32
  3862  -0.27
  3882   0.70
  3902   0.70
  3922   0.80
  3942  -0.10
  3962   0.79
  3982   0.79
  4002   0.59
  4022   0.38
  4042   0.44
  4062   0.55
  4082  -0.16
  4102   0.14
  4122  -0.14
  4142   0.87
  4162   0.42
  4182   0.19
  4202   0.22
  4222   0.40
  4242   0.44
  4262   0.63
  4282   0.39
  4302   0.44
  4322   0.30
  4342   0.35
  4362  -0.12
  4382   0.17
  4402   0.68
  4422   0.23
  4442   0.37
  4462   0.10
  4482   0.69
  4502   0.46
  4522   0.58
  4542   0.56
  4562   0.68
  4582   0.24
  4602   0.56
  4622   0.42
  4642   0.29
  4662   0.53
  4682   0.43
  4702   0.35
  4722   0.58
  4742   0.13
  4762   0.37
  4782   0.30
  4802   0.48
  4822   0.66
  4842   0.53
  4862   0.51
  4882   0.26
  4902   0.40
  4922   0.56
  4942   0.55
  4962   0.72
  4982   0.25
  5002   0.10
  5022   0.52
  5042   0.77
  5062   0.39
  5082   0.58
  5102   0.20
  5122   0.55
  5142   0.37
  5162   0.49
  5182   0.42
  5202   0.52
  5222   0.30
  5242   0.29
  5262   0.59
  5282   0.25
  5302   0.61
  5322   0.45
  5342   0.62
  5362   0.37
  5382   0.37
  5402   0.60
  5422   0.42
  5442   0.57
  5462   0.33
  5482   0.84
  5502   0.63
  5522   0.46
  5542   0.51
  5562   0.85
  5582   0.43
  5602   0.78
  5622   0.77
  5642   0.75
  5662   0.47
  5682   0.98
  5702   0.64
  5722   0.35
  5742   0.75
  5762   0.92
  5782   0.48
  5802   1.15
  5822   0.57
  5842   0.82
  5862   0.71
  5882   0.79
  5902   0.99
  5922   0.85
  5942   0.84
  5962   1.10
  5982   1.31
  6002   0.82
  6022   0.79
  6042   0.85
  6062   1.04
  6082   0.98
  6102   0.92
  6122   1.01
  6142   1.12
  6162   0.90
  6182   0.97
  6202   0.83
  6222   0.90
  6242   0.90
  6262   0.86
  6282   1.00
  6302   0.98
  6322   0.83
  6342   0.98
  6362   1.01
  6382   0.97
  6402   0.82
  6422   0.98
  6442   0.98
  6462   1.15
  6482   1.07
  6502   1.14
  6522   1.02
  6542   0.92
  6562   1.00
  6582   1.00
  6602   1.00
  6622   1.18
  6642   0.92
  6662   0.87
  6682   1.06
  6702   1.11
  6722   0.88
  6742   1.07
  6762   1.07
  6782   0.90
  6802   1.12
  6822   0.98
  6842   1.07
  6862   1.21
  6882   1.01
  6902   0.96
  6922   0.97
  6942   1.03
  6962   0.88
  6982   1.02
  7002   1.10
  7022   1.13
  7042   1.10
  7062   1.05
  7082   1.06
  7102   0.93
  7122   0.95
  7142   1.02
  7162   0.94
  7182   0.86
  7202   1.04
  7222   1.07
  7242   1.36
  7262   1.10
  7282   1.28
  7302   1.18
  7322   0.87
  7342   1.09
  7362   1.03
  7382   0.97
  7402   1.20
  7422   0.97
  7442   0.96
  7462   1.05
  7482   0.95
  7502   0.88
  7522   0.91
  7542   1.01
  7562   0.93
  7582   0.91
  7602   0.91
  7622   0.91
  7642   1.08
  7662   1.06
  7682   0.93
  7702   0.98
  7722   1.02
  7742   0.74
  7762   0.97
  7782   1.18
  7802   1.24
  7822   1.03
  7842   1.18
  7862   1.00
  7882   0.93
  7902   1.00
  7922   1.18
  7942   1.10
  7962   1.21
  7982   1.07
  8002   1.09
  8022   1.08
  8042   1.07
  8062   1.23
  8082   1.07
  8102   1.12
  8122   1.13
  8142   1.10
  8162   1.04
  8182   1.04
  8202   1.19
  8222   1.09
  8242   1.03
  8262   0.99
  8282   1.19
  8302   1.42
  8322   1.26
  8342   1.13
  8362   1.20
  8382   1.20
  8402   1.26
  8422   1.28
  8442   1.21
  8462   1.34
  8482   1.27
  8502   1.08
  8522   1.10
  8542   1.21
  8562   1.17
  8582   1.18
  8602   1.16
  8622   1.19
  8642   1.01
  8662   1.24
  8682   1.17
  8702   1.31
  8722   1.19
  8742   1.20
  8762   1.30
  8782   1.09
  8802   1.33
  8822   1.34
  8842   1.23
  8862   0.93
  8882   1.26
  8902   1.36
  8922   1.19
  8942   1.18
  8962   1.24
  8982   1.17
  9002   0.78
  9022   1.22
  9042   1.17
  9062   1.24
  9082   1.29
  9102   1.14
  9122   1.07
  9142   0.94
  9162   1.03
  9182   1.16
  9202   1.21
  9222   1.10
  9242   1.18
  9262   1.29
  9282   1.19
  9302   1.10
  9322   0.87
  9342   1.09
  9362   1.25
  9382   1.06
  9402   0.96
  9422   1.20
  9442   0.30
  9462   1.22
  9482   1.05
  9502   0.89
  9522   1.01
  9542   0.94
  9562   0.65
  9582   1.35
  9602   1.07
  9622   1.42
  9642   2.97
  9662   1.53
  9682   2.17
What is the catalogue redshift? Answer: 0.47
